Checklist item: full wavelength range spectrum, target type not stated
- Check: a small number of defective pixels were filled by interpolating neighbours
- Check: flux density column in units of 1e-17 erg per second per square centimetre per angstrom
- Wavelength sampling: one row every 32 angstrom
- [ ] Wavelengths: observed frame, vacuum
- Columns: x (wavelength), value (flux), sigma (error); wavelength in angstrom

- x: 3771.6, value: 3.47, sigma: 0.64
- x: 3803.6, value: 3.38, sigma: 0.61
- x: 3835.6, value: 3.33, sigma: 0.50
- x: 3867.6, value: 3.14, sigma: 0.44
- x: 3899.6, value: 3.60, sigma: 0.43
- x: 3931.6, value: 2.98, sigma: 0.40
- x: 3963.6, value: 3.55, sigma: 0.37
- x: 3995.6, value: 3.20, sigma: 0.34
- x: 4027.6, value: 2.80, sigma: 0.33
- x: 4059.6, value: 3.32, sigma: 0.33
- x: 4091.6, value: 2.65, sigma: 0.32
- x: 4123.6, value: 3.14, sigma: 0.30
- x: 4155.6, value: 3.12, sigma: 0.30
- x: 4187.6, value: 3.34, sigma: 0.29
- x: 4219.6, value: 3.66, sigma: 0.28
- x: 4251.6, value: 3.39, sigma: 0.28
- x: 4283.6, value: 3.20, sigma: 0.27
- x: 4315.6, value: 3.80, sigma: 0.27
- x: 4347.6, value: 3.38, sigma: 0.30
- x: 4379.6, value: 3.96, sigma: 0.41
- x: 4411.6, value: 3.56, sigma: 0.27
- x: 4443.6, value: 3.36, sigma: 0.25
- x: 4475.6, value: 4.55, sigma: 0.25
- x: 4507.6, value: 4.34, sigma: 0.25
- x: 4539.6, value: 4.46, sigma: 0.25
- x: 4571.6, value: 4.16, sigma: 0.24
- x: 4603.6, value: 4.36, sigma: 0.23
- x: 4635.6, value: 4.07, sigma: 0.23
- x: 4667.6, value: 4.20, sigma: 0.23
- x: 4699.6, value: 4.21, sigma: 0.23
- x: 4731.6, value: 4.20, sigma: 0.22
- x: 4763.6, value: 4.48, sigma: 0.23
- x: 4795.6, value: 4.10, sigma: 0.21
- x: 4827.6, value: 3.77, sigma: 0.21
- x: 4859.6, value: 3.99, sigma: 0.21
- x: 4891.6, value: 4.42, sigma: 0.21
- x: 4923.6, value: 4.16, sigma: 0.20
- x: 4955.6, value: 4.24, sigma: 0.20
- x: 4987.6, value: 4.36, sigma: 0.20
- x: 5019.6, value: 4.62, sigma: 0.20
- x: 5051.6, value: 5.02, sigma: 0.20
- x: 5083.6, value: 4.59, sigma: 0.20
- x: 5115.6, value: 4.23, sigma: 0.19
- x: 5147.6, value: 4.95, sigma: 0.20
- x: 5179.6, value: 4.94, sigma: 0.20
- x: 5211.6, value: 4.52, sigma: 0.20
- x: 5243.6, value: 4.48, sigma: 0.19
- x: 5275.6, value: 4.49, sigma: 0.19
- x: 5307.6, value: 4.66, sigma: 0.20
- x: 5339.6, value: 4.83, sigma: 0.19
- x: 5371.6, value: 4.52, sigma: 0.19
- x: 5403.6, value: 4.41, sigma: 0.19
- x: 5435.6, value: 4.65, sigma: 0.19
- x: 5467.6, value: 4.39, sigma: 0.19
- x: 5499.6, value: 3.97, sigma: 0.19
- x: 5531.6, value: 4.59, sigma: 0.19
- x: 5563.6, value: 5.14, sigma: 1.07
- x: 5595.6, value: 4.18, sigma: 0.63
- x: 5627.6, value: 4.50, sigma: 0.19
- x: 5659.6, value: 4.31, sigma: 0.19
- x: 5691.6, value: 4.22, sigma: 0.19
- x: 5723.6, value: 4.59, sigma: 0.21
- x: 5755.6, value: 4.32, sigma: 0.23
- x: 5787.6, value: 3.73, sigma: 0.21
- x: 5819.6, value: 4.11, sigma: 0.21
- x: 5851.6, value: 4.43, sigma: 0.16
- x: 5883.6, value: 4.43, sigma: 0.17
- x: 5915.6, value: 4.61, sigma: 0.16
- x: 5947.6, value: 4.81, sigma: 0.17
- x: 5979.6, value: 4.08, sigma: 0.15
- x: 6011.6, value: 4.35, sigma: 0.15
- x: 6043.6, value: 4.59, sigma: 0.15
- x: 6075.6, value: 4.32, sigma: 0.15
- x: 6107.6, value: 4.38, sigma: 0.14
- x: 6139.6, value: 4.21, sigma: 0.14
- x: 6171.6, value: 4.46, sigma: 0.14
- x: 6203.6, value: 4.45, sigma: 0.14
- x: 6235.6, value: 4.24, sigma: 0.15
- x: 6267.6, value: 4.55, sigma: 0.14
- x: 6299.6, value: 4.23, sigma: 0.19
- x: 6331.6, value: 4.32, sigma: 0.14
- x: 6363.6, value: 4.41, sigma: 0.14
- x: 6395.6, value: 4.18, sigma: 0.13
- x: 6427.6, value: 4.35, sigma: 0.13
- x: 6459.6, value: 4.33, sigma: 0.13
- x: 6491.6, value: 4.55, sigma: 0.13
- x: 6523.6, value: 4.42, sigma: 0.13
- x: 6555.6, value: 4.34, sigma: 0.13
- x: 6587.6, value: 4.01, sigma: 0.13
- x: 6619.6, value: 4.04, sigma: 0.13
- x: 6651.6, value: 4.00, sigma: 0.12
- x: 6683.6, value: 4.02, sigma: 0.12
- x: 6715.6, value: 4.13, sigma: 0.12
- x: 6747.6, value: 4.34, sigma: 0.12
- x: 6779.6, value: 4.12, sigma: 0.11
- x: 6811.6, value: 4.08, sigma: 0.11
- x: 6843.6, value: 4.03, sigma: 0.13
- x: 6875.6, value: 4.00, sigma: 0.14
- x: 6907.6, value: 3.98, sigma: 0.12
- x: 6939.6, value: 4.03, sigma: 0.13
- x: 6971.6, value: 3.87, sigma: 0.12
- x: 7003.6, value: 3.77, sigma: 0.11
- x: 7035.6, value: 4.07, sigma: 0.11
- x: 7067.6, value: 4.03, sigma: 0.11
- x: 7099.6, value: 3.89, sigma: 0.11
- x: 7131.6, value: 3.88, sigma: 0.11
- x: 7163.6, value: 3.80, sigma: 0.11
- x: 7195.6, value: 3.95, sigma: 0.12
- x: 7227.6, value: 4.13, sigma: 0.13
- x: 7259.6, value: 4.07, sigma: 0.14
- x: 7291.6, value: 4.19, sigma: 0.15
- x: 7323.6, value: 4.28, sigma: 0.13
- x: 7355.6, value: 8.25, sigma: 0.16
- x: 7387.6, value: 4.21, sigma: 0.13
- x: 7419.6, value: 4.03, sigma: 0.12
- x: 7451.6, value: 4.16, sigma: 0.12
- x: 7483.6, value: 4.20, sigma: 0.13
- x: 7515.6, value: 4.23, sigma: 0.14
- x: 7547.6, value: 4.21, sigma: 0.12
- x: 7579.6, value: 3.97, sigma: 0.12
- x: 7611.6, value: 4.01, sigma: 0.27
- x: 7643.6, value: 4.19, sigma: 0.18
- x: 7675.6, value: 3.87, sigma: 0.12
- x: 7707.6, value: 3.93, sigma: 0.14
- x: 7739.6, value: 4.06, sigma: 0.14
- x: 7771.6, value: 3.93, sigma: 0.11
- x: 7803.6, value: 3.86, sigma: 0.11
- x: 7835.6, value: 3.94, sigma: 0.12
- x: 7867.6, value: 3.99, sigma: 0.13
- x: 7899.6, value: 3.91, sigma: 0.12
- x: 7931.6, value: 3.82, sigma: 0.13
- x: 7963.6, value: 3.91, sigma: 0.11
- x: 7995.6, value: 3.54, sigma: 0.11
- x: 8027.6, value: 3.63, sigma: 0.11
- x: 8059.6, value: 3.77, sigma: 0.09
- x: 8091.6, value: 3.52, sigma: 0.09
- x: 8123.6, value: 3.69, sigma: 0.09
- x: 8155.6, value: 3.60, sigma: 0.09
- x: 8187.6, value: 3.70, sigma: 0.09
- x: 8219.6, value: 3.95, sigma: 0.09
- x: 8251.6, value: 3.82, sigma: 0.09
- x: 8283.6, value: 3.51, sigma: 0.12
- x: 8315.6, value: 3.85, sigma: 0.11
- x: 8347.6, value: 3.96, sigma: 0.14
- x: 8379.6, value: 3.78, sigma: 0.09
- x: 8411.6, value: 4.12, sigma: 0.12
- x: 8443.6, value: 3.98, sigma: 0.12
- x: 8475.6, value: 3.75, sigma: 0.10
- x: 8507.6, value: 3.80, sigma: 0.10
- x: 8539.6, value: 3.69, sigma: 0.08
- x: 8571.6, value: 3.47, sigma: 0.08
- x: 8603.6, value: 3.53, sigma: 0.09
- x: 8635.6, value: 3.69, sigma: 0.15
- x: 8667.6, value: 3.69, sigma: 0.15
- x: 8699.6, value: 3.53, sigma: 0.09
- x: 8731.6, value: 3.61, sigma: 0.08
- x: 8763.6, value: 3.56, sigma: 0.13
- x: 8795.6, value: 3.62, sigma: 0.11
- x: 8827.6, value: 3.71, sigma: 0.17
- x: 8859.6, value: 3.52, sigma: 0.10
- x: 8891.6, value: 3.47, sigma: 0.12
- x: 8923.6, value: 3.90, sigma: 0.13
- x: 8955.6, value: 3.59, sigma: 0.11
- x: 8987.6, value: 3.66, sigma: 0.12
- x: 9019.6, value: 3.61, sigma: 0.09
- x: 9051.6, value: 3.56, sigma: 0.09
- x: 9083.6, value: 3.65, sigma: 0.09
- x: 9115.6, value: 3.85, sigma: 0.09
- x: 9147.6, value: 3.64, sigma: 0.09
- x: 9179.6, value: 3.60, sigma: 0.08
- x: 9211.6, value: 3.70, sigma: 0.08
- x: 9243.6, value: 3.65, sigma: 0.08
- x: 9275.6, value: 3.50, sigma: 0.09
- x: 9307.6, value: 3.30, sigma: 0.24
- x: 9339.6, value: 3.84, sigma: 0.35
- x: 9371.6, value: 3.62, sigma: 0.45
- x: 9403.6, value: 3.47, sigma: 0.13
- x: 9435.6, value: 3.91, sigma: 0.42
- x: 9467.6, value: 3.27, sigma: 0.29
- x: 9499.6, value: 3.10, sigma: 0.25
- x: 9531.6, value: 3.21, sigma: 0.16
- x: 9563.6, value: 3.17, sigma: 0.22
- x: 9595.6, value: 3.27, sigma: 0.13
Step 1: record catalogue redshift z 0.12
